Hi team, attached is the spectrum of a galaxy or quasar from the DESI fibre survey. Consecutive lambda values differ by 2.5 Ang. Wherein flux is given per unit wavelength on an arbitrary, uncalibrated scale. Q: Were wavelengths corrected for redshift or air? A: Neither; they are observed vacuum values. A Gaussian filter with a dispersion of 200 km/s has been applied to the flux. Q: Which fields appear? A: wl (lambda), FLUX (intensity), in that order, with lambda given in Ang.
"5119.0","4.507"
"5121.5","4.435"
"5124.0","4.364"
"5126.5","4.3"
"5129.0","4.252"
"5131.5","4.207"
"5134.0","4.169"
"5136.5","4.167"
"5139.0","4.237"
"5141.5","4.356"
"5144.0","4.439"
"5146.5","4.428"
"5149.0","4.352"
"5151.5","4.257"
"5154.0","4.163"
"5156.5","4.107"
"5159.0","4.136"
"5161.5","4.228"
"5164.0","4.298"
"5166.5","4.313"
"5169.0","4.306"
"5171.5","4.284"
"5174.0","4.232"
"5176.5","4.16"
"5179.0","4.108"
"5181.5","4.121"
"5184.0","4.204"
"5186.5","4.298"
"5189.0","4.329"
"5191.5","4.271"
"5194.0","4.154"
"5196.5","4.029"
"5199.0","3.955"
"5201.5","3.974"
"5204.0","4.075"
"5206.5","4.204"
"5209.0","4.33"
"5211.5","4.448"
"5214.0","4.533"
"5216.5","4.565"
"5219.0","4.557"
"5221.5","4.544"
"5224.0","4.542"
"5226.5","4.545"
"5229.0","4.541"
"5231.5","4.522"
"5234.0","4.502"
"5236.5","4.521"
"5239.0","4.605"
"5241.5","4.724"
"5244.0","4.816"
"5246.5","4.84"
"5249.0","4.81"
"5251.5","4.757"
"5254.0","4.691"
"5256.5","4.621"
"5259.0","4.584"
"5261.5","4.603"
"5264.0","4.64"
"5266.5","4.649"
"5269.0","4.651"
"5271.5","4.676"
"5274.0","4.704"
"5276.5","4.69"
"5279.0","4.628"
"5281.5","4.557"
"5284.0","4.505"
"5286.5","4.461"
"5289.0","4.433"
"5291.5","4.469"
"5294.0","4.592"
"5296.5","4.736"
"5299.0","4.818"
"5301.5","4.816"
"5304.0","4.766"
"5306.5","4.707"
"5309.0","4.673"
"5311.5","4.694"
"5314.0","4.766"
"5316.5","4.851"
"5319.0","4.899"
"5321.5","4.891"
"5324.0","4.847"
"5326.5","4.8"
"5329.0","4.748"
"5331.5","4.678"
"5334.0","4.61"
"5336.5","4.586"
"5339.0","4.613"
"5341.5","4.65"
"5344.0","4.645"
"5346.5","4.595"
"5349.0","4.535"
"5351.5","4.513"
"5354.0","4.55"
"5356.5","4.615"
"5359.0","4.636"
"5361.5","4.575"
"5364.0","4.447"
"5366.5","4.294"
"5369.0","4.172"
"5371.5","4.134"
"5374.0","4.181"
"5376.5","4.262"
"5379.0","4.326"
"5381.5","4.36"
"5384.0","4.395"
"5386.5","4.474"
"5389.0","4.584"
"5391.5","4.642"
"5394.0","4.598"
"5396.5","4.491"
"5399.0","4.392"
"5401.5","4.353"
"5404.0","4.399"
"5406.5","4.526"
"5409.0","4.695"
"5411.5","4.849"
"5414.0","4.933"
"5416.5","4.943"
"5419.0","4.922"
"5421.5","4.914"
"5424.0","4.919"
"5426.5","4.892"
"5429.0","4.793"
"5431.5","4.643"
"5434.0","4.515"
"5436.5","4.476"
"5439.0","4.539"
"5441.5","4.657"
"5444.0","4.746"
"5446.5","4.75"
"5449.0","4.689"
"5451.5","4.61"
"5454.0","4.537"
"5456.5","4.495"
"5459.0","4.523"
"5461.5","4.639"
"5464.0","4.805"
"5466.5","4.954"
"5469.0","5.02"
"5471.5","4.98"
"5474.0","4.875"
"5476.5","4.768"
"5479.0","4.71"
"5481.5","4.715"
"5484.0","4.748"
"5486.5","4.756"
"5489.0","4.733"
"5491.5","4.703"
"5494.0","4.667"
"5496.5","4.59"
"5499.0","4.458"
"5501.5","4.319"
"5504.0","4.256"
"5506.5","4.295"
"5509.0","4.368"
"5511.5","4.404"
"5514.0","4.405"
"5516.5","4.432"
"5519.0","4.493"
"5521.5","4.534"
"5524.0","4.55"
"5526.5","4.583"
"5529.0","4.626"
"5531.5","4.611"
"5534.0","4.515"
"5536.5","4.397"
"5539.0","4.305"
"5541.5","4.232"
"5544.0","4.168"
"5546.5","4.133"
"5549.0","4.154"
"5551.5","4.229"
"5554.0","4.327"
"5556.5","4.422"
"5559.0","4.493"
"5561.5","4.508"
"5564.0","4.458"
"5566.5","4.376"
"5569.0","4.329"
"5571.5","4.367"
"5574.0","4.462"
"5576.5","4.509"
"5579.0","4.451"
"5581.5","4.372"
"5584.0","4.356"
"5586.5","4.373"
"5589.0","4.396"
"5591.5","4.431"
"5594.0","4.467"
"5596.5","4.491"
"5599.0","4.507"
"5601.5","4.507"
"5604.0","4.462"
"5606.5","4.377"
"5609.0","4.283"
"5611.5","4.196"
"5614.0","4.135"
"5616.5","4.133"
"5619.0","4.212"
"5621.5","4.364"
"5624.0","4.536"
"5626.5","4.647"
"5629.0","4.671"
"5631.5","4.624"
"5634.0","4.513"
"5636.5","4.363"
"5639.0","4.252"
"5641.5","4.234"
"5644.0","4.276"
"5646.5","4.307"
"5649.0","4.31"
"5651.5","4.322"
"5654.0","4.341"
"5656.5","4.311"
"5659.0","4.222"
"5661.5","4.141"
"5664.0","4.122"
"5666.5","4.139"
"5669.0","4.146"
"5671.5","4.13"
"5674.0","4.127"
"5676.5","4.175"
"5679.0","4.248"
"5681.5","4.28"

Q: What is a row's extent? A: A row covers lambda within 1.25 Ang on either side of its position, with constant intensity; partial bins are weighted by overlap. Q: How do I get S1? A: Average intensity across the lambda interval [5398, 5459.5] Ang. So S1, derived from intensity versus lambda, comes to 4.67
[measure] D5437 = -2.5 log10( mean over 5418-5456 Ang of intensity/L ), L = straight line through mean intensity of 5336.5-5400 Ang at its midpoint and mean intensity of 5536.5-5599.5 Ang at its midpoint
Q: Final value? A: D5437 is -0.06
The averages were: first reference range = 4.47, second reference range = 4.37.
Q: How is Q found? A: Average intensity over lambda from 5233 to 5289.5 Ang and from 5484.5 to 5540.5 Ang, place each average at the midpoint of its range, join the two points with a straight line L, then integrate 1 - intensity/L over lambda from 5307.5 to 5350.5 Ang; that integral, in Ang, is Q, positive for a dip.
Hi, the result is -1.0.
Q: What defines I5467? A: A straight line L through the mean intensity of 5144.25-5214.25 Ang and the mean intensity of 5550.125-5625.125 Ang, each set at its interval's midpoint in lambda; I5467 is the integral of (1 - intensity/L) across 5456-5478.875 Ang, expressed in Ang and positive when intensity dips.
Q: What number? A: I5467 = -2.4 Ang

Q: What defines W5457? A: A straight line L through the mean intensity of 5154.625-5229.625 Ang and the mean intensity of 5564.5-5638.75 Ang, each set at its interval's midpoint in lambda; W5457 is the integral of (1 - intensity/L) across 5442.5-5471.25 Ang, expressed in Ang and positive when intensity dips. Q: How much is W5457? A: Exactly -2.3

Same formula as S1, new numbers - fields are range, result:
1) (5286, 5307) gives 4.65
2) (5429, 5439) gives 4.58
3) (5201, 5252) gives 4.53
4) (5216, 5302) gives 4.63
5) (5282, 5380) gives 4.59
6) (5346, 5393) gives 4.43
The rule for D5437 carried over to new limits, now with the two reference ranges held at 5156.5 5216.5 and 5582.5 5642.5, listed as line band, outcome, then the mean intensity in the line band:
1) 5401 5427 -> -0.11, 4.77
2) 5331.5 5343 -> -0.08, 4.62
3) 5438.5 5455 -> -0.08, 4.65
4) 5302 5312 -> -0.11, 4.72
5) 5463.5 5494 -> -0.11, 4.81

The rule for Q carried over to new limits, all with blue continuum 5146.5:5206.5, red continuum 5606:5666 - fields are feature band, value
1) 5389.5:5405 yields -0.8 Ang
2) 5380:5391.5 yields -0.6 Ang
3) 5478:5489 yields -1.2 Ang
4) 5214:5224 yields -0.8 Ang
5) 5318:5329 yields -1.6 Ang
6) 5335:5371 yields -2.4 Ang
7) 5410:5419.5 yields -1.4 Ang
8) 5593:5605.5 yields -0.5 Ang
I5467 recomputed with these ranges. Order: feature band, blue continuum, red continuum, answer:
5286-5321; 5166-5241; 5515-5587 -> -2.8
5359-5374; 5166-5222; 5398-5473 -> 0.8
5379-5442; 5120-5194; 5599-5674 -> -5.0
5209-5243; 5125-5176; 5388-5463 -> -1.4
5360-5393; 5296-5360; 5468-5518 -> 2.1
